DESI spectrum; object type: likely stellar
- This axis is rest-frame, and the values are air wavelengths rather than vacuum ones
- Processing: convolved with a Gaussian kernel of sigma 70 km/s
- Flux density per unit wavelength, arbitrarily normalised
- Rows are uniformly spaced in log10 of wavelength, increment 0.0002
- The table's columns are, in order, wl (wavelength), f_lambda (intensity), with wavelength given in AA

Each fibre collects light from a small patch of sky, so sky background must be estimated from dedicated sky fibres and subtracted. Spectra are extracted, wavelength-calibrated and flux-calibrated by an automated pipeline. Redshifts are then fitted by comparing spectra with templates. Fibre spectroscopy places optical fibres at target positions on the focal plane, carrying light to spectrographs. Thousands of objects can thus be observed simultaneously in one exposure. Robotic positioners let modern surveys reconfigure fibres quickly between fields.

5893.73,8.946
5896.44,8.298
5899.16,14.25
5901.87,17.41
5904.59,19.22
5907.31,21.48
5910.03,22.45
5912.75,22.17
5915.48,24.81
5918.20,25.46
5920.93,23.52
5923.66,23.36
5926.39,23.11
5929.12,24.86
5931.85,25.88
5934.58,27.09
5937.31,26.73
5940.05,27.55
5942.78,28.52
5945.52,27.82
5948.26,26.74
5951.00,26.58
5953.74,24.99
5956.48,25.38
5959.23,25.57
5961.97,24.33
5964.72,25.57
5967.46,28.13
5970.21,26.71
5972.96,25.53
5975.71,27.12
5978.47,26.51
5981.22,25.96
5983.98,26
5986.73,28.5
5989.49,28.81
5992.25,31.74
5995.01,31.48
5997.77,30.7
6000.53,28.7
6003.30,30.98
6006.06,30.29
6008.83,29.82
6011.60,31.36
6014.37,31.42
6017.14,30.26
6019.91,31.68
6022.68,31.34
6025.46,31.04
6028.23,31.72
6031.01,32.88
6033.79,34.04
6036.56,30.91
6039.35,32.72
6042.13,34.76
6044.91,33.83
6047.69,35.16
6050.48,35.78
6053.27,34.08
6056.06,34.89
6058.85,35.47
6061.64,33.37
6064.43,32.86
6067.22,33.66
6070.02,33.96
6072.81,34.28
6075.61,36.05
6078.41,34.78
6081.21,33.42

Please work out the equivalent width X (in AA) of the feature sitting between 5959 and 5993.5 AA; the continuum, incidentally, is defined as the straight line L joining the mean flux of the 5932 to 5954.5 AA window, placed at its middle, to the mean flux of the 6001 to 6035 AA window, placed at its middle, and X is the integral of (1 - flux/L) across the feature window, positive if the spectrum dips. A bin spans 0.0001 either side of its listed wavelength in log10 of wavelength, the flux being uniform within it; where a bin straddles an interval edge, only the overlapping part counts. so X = 2.3 AA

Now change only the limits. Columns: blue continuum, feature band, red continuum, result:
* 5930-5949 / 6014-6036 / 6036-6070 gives 0.4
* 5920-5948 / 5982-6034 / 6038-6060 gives 1.6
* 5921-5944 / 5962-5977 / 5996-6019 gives 0.9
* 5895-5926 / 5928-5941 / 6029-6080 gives -2.2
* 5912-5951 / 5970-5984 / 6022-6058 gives 1.2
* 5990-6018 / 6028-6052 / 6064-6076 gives -0.8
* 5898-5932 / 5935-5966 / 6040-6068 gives -1.5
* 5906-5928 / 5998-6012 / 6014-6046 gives 0.0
